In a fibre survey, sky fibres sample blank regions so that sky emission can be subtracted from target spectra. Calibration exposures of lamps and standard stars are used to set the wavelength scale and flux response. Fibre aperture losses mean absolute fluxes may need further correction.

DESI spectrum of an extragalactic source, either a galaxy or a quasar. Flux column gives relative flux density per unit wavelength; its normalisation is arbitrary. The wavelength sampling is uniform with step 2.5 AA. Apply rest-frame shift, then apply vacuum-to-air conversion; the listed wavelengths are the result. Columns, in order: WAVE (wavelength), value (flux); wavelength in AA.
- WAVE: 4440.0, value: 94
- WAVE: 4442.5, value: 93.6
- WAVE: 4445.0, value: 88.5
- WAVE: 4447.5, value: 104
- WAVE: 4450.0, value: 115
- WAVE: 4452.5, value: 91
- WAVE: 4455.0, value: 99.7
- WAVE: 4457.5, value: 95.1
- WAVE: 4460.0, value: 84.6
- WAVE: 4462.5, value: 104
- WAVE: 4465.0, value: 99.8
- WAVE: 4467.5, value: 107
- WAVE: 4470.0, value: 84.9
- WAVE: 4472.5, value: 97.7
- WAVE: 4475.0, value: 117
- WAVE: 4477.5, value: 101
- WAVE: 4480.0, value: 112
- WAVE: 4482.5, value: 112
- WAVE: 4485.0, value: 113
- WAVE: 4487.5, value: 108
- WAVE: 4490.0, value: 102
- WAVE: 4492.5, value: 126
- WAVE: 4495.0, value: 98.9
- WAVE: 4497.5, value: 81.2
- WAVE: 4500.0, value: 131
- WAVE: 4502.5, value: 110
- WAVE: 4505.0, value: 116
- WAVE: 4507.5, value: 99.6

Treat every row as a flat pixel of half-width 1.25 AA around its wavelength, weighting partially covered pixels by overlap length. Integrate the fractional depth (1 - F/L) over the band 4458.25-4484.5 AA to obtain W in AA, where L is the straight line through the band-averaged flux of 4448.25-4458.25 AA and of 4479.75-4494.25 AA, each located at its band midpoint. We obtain 1.1 AA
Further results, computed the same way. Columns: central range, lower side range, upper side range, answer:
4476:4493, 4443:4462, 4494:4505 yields -1.1 AA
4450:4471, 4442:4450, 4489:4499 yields 0.6 AA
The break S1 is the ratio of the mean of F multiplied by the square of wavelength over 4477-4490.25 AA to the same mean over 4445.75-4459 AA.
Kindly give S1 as 1.1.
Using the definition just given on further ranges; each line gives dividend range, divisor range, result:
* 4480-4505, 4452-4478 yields 1.13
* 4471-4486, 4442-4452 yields 1.10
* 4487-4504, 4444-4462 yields 1.13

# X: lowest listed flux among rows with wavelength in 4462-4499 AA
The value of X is 81.2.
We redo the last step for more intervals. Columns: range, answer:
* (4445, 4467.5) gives 84.6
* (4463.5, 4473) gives 84.9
